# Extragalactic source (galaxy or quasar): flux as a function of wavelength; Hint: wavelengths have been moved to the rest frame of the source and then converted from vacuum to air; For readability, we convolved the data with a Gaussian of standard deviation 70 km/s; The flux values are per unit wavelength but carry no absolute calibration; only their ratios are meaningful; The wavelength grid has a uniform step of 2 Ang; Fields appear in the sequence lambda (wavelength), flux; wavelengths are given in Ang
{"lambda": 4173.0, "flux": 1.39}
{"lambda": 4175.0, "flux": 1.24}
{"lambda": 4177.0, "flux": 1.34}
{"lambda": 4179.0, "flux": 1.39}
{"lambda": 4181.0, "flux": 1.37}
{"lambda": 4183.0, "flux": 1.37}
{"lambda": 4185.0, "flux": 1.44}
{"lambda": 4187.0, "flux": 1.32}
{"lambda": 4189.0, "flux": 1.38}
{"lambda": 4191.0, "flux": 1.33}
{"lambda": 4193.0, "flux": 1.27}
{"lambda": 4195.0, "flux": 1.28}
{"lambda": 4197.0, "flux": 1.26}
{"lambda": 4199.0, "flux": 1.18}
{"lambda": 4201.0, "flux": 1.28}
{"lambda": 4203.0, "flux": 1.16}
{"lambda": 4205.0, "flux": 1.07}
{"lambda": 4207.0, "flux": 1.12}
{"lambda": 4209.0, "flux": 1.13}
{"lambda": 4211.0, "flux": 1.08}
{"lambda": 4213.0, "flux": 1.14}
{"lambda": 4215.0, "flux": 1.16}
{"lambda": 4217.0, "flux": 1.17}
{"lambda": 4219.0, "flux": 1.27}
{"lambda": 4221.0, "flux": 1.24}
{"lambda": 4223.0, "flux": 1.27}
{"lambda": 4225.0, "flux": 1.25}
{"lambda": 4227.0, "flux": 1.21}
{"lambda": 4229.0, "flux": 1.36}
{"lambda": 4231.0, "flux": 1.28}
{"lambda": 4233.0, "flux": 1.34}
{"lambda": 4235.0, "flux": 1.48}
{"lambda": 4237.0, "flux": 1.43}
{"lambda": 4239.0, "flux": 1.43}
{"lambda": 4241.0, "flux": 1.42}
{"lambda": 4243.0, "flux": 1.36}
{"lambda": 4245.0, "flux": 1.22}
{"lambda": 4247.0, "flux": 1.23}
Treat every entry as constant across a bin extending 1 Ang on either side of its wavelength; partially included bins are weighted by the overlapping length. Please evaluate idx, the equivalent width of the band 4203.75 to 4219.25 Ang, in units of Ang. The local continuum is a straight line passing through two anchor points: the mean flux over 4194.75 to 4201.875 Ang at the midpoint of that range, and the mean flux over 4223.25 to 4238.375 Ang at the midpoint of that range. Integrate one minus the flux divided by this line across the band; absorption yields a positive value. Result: 1.8 Ang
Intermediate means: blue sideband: 1.25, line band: 1.14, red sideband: 1.33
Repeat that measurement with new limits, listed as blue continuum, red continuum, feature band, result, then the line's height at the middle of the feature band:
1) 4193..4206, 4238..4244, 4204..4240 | 1.9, 1.31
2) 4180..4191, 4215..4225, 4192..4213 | 2.0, 1.3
